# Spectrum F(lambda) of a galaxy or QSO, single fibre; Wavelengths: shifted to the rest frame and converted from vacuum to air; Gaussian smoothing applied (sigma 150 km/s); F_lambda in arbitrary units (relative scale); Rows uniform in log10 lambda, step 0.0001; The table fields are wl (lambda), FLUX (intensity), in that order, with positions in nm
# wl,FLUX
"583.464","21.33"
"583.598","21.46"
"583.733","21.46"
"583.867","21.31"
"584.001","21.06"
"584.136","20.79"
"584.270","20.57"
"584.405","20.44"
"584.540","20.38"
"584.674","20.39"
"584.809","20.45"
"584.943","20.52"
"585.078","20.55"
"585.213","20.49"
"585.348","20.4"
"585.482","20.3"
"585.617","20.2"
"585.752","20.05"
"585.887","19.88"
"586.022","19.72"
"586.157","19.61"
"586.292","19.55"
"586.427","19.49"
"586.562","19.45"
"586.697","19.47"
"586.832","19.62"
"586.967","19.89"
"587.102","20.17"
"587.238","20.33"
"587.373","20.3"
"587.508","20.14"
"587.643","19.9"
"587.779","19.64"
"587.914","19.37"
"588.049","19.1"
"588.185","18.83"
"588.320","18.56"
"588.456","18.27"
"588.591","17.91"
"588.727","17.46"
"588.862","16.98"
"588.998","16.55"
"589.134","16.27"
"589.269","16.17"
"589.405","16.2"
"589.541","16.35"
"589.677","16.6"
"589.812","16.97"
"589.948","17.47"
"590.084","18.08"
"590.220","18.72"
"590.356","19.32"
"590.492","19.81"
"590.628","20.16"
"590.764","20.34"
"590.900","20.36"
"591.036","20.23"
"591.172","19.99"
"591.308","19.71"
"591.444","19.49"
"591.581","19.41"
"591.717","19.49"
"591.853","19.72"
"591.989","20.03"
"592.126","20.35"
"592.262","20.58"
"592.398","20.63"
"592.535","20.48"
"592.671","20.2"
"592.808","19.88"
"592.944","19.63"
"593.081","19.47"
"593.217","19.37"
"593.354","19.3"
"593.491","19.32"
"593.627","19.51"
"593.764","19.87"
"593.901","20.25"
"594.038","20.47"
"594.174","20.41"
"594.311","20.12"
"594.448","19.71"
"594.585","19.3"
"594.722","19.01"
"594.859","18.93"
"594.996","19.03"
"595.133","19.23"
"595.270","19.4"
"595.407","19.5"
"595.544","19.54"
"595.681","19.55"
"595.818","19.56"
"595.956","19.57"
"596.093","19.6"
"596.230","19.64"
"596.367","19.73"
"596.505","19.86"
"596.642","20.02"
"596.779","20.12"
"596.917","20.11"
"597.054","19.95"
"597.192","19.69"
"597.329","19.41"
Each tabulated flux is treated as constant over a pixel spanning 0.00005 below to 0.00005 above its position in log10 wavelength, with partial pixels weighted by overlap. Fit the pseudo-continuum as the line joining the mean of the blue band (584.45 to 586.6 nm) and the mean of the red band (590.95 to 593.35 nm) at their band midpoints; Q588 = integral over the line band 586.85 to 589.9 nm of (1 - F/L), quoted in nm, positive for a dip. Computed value 0.264 nm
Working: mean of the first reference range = 20.1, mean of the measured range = 18.3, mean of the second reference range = 19.9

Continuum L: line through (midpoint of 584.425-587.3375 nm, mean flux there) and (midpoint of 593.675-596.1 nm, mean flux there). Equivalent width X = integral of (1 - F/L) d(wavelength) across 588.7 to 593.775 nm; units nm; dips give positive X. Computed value 0.210 nm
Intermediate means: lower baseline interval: 20.1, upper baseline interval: 19.6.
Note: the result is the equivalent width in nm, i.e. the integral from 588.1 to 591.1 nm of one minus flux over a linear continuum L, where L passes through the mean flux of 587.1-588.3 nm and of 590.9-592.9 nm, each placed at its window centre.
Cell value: 0.27 nm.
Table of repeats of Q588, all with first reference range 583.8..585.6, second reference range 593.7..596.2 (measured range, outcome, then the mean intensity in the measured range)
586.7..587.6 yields 0.01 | 20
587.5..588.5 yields 0.05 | 19.2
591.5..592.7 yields -0.01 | 20.1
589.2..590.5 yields 0.17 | 17.5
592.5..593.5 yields 0.00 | 19.7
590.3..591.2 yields 0.00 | 20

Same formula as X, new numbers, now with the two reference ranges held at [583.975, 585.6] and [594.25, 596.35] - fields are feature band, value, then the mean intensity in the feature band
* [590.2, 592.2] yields 0.00 nm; 19.8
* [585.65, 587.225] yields 0.05 nm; 19.7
